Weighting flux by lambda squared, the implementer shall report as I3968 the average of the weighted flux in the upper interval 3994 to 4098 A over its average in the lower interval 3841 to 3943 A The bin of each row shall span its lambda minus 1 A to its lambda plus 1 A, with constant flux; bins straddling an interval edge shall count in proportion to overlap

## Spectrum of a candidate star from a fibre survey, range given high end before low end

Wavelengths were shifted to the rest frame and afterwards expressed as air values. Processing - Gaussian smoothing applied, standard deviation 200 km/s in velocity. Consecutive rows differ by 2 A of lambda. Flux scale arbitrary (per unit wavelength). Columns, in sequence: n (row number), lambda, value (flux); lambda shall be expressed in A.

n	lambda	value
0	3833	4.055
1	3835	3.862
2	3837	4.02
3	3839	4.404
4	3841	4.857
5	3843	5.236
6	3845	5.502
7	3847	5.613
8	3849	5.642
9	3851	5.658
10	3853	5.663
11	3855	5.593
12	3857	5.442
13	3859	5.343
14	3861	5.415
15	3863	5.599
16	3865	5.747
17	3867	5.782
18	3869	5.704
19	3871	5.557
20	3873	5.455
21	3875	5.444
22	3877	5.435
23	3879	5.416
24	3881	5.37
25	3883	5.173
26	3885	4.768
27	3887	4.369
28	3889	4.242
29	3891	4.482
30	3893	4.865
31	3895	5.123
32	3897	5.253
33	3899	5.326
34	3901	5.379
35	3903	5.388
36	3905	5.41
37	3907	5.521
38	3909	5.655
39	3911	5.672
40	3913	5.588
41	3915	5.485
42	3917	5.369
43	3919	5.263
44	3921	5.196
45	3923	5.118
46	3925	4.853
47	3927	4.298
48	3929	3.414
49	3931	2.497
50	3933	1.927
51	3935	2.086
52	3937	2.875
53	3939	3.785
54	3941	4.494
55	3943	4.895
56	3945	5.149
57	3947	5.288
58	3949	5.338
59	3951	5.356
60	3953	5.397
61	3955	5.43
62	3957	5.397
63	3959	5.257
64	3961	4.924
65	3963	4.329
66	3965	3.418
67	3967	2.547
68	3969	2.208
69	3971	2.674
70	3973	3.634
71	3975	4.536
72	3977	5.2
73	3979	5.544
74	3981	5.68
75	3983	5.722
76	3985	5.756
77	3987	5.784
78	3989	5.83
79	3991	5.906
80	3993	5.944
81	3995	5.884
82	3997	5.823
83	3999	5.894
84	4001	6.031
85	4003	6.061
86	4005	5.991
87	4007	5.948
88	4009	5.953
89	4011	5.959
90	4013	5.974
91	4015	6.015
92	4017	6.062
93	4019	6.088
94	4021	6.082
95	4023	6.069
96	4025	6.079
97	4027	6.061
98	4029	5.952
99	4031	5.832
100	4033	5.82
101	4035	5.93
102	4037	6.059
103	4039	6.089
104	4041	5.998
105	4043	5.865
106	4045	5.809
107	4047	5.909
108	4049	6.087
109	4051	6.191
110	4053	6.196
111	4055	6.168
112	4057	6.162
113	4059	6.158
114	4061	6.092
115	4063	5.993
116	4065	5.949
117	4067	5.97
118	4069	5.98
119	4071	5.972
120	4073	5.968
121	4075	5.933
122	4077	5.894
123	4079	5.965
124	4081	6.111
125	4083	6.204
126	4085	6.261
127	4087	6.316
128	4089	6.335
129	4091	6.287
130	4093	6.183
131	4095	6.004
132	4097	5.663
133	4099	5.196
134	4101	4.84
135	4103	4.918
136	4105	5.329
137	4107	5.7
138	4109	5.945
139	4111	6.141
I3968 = 1.31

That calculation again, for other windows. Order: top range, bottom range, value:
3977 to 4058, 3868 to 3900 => 1.24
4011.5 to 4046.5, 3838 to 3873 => 1.20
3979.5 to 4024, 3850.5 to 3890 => 1.18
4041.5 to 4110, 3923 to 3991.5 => 1.41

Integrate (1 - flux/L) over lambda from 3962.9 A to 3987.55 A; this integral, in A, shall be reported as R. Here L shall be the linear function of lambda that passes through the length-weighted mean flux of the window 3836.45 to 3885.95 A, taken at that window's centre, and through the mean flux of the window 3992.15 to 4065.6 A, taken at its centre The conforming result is 6.13 A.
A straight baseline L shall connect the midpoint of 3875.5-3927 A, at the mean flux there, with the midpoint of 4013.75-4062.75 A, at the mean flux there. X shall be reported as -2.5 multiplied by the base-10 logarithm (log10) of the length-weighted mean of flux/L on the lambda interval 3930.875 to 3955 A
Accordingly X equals 0.28 mag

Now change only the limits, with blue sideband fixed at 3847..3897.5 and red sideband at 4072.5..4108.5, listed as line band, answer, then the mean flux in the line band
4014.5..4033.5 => -0.06 mag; 6.01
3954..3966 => 0.15 mag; 4.79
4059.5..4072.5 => -0.04 mag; 6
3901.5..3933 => 0.11 mag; 4.89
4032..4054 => -0.05 mag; 6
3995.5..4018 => -0.06 mag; 5.97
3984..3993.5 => -0.05 mag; 5.84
